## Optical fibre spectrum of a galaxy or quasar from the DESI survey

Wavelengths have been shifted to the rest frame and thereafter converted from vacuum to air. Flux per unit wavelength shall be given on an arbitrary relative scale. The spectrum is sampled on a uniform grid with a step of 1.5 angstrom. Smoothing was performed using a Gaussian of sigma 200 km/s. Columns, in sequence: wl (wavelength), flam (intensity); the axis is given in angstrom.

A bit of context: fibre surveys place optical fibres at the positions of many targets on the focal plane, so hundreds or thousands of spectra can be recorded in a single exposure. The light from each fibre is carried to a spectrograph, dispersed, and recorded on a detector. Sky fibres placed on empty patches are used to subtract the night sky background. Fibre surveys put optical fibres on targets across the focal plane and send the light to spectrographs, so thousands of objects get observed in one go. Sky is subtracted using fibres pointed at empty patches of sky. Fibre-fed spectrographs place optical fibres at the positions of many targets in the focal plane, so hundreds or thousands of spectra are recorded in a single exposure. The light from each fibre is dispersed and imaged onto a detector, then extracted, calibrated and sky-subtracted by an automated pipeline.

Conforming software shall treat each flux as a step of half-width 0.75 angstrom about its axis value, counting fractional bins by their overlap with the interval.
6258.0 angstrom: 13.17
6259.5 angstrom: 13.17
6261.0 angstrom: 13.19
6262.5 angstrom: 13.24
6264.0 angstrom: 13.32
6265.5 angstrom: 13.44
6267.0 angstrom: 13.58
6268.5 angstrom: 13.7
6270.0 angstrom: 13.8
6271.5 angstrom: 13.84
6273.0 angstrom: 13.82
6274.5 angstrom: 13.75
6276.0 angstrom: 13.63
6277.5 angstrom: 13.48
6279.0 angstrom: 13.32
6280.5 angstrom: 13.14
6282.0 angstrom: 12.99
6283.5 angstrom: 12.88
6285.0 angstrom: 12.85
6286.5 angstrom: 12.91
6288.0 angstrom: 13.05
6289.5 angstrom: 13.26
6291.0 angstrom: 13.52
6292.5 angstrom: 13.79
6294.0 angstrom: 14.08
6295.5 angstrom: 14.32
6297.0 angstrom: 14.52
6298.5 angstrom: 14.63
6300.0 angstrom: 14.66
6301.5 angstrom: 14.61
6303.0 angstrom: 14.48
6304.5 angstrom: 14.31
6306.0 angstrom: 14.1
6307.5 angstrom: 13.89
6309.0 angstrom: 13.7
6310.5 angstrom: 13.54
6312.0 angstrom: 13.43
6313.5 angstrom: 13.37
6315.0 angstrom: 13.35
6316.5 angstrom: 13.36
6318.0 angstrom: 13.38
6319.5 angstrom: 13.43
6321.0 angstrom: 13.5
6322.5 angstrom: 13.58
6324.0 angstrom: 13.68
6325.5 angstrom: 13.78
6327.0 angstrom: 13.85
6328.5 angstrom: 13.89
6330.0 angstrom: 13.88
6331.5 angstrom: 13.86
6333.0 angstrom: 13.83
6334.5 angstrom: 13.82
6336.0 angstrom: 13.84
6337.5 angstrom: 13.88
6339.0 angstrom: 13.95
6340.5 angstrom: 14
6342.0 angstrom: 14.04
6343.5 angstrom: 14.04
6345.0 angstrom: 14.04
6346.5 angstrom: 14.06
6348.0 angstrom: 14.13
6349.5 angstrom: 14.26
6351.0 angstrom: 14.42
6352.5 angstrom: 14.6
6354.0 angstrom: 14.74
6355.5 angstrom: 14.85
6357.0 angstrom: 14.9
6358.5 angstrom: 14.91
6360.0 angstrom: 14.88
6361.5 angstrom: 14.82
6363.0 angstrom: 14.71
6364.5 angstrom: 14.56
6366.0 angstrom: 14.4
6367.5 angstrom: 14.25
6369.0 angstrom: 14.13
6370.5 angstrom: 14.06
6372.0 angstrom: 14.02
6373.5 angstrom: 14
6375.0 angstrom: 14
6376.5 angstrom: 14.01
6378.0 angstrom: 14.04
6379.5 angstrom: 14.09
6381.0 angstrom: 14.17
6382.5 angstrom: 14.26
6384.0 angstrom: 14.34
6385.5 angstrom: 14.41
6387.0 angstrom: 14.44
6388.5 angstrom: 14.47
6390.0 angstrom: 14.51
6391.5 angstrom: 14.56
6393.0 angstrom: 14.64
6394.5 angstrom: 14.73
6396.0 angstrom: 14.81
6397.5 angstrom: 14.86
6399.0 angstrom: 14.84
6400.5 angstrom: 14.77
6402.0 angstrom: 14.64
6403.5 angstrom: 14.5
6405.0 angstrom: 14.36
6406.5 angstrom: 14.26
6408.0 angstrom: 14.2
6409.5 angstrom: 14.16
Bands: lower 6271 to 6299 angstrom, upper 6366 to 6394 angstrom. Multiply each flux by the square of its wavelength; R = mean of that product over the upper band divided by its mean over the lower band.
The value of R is 1.08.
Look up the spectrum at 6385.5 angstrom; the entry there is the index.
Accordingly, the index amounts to 14.41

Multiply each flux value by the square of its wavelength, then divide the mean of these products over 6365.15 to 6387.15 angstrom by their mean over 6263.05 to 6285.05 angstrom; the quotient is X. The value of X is 1.09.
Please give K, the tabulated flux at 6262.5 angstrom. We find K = 13.24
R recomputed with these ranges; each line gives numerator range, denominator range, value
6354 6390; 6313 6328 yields 1.08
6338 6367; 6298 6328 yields 1.06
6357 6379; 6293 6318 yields 1.05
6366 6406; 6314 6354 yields 1.05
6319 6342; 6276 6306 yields 1.02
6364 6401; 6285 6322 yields 1.07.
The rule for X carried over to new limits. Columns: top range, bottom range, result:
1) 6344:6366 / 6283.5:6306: 1.07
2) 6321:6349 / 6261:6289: 1.06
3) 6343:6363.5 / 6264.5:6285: 1.11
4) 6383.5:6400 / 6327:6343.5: 1.07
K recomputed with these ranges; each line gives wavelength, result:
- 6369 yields 14.13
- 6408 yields 14.2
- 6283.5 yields 12.88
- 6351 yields 14.42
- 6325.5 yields 13.78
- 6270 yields 13.8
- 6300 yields 14.66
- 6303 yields 14.48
